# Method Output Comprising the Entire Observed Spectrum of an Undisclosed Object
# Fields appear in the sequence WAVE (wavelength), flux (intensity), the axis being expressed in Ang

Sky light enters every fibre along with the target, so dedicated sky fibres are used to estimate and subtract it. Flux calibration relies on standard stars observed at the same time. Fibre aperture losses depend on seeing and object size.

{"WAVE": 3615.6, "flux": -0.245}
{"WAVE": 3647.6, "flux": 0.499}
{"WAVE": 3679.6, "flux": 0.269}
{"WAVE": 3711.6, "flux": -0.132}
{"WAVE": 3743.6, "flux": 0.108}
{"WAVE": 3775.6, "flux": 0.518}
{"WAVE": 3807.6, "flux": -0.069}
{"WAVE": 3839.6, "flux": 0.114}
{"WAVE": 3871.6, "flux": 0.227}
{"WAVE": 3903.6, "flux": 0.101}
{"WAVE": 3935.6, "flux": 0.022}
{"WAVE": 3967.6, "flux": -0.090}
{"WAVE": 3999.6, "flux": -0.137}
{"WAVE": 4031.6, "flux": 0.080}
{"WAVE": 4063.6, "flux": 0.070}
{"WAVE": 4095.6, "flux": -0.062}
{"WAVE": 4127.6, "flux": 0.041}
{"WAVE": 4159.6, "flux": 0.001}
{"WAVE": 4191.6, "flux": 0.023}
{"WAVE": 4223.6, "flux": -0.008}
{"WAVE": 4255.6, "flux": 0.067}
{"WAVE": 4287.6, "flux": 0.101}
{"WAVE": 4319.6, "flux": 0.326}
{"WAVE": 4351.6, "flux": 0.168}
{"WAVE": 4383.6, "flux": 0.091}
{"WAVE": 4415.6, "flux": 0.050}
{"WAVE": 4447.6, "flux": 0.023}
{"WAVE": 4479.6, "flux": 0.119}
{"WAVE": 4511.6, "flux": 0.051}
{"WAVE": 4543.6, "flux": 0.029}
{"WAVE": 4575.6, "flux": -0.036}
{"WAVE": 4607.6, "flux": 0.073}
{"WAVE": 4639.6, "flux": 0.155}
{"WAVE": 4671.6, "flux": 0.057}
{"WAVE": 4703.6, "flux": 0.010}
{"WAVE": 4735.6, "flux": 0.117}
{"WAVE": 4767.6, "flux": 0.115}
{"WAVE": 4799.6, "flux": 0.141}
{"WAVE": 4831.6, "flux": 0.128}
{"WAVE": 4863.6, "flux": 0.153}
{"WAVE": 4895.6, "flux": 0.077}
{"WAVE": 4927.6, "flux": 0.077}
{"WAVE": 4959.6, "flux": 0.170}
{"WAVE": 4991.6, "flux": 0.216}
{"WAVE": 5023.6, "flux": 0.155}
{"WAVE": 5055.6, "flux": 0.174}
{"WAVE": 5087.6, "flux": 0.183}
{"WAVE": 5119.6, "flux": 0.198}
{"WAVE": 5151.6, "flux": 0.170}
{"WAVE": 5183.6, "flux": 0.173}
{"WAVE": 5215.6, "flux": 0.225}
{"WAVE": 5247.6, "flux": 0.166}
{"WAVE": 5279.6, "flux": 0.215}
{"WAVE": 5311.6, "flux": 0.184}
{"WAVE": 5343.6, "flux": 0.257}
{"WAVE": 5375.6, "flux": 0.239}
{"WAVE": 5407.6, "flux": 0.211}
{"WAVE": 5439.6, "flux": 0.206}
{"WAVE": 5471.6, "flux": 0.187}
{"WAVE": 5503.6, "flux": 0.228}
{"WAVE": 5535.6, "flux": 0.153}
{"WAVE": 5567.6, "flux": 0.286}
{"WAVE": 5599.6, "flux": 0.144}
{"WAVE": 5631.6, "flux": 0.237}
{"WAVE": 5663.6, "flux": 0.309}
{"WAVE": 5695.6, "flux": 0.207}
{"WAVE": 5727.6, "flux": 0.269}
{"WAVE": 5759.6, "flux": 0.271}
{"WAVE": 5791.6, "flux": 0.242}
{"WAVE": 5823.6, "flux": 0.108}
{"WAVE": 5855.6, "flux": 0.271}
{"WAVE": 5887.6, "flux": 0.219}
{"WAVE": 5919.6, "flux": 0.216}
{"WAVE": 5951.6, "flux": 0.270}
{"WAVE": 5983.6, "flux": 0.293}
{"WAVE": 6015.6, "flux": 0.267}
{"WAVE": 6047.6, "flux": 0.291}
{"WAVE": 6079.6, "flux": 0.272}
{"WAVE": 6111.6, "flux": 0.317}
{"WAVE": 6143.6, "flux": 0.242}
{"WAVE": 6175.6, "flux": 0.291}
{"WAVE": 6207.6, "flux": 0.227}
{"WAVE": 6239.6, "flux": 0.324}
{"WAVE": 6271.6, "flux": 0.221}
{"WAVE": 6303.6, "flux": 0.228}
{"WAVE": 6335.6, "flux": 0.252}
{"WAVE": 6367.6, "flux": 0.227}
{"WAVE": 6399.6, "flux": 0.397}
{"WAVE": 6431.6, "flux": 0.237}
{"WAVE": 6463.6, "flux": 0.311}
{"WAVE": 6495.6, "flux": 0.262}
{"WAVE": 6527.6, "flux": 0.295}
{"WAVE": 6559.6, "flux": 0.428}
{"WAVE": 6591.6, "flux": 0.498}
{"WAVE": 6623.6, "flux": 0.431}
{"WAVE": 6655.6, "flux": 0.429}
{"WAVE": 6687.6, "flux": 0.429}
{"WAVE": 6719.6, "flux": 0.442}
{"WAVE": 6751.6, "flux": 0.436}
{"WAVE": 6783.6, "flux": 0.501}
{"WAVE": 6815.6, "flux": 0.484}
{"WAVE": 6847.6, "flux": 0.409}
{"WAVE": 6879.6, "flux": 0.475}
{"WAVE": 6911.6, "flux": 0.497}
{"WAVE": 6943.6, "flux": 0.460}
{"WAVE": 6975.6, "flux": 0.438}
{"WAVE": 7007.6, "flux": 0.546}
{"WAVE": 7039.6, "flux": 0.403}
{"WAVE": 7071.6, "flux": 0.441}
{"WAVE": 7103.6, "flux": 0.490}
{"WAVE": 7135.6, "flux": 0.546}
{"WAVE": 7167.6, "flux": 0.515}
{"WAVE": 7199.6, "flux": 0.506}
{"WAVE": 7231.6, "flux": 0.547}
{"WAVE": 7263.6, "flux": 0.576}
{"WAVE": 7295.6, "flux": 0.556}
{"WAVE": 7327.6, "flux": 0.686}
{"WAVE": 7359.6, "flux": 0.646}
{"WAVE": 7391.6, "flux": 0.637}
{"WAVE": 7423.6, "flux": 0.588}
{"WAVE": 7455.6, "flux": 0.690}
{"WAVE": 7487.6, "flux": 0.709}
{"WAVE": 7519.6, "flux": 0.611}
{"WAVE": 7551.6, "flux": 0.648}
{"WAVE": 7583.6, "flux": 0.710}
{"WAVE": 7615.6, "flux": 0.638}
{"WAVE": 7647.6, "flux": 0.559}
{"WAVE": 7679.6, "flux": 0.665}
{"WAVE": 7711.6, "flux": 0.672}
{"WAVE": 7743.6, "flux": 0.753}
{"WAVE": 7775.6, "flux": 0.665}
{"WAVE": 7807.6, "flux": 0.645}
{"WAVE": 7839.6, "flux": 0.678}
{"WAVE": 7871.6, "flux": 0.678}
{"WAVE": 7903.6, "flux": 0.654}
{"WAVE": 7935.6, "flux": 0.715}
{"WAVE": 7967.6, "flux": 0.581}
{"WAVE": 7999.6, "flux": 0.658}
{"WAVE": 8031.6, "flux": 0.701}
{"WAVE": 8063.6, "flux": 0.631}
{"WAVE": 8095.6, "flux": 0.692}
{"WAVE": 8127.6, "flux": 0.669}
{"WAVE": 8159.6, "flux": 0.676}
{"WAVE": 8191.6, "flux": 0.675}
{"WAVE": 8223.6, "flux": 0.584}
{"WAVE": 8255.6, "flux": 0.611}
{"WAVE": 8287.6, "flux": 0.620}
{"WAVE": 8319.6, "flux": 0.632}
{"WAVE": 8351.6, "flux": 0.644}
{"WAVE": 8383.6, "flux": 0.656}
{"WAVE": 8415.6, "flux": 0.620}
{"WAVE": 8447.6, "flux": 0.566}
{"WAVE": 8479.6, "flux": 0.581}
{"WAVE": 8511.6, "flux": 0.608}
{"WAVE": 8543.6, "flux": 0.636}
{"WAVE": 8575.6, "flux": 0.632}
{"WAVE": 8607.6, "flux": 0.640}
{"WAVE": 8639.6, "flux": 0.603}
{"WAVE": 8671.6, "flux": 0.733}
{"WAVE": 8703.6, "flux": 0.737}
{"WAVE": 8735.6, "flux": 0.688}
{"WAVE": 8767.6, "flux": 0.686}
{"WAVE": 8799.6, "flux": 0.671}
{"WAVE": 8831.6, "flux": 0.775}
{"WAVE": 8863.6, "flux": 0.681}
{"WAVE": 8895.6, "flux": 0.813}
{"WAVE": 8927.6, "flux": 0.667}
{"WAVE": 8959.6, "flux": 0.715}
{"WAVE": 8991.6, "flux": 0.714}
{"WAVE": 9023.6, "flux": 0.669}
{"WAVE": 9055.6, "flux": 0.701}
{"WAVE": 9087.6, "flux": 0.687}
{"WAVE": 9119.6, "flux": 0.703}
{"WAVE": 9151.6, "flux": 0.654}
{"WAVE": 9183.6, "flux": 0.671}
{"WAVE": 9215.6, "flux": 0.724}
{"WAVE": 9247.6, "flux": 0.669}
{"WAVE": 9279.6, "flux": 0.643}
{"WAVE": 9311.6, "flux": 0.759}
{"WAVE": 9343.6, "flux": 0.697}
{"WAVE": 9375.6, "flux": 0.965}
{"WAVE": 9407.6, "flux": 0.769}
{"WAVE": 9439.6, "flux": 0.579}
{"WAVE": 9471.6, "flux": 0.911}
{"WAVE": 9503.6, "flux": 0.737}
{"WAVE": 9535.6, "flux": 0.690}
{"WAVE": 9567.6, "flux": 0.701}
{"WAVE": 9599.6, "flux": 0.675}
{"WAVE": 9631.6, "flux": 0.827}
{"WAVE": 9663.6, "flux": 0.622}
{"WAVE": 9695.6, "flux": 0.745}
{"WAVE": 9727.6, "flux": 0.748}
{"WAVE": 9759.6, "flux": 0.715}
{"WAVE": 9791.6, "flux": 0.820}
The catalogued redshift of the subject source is 0.64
